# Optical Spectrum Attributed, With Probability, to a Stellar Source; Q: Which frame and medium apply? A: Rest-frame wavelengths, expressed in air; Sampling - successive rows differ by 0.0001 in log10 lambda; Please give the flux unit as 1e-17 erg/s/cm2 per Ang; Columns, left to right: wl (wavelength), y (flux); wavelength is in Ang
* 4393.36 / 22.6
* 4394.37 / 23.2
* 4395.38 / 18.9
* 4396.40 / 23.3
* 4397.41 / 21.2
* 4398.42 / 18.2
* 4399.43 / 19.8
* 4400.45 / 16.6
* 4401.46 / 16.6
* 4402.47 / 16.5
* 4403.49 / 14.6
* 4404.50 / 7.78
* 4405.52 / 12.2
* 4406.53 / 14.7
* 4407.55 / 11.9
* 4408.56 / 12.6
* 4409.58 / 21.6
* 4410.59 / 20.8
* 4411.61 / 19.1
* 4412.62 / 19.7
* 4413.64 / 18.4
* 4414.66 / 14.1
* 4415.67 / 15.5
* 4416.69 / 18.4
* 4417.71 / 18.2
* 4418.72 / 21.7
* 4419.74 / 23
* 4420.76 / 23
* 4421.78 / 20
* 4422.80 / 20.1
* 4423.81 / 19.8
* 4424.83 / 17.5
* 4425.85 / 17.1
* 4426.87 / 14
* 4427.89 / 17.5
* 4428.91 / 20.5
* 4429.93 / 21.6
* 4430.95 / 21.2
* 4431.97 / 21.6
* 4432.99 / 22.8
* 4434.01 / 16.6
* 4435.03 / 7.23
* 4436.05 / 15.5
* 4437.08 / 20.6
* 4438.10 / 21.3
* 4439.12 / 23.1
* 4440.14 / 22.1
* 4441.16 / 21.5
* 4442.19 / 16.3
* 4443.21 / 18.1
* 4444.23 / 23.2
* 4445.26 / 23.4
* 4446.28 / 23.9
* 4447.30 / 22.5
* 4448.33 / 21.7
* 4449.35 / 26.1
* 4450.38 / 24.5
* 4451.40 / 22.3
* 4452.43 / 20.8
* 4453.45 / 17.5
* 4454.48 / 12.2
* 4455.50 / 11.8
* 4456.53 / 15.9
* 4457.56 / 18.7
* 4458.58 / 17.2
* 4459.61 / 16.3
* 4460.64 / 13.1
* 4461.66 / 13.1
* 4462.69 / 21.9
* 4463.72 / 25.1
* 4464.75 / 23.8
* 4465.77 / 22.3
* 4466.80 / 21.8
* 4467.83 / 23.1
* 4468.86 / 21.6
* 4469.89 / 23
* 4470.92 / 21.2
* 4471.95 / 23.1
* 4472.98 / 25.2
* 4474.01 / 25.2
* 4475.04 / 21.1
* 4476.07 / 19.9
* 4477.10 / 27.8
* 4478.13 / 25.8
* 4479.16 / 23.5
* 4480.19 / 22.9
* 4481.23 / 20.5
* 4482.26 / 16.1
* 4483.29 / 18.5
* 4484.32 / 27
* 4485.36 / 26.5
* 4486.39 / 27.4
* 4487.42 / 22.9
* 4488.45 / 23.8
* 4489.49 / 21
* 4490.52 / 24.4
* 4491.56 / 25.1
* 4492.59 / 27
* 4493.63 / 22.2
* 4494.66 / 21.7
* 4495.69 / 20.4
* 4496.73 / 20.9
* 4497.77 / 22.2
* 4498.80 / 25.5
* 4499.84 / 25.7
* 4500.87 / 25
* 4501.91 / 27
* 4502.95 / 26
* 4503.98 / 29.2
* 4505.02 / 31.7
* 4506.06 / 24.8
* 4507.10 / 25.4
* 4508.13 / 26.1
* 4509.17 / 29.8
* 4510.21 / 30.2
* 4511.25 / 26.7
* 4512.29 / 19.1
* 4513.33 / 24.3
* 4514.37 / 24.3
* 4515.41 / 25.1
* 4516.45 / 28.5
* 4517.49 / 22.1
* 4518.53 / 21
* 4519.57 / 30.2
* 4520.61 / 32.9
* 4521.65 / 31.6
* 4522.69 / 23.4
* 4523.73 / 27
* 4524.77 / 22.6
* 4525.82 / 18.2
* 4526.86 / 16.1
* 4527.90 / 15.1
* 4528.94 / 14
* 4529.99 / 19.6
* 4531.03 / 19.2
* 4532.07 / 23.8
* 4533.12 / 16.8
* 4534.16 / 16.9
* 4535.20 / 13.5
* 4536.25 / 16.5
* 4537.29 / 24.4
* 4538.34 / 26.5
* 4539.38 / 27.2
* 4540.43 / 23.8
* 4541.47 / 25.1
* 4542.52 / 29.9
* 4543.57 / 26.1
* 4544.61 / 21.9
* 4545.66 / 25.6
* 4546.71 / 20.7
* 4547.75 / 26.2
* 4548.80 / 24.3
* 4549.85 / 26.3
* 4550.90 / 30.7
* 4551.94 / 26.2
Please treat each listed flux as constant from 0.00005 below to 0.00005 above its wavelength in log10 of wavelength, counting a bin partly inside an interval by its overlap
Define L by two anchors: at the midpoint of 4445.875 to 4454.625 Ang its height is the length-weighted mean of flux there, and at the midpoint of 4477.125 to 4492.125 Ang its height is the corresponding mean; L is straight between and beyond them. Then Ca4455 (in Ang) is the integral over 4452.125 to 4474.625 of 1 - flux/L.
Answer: 2.6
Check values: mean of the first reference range 21.6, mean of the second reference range 23.4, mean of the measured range 19.7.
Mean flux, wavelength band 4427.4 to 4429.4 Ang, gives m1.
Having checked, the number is 19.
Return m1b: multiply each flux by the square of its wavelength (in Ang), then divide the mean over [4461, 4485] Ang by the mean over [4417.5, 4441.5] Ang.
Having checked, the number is 1.17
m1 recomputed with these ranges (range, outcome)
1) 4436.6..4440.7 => 21.8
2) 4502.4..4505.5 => 28.9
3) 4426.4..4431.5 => 19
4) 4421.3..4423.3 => 20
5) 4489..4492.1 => 23.6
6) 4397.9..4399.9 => 19.1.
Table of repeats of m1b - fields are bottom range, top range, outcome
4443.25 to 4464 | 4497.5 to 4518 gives 1.37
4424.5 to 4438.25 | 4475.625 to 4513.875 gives 1.39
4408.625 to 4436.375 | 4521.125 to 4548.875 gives 1.24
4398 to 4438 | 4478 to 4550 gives 1.40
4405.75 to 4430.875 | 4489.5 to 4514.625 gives 1.42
